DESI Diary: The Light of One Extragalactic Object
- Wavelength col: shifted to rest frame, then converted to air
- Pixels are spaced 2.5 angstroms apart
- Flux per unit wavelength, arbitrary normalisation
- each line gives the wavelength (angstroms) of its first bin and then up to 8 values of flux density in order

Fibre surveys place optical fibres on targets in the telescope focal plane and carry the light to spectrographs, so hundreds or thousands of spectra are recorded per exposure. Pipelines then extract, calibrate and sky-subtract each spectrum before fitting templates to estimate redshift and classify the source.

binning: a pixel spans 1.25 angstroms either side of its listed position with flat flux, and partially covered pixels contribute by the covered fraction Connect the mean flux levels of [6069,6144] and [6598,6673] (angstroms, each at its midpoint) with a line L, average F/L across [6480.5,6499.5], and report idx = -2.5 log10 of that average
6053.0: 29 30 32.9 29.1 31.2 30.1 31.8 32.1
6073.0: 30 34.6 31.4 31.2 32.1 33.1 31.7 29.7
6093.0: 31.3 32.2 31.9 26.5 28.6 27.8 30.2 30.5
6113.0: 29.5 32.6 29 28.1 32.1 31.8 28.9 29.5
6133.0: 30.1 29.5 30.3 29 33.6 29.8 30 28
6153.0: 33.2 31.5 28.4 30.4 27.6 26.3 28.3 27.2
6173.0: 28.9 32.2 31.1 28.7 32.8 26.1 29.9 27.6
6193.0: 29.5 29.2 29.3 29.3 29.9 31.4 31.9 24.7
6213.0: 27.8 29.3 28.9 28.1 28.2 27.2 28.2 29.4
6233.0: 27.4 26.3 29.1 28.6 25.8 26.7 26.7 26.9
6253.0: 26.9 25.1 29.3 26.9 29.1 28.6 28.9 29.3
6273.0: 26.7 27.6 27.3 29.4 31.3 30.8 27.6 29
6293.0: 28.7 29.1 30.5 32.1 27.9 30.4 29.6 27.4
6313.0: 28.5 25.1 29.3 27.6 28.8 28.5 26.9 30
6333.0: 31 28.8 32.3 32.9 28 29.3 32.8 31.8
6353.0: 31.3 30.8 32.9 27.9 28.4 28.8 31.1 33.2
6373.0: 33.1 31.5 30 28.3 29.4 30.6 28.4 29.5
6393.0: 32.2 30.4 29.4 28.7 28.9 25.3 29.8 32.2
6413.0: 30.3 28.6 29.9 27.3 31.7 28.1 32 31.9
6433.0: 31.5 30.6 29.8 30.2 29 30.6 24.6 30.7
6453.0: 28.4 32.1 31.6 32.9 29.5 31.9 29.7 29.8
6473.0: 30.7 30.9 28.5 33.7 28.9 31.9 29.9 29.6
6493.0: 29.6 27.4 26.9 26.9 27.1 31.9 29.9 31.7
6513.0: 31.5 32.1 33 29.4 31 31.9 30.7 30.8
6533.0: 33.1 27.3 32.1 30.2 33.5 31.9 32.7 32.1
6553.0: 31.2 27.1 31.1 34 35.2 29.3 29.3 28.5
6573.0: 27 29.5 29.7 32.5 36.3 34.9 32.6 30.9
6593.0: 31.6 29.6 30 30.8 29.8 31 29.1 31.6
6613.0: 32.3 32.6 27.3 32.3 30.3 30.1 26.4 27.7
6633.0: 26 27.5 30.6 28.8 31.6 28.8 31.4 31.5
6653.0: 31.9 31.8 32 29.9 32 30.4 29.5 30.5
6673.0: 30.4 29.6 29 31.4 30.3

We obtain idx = 0.03 mag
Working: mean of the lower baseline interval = 30.6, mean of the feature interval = 29.4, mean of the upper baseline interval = 30.2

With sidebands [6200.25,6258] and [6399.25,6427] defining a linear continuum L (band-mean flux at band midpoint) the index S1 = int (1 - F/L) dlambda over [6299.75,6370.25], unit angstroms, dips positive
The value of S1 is -2.5 angstroms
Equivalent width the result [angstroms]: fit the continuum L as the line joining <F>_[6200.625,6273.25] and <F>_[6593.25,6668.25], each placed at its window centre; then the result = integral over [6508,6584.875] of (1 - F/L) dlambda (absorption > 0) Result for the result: -3.8 angstroms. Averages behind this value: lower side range 28.1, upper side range 30.2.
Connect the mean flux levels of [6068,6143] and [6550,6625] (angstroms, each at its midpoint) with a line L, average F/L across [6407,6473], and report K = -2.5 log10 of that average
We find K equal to 0.02 mag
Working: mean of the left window 30.6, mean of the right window 31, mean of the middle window 30.2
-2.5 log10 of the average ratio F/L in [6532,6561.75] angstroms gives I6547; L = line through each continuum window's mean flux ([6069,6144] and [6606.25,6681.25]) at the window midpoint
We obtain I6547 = -0.04 mag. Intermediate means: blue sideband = 30.6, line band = 31.3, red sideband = 30.1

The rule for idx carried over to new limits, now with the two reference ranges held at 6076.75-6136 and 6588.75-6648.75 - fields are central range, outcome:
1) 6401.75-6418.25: 0.03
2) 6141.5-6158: -0.02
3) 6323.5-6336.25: 0.04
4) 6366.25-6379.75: -0.05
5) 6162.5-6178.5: 0.06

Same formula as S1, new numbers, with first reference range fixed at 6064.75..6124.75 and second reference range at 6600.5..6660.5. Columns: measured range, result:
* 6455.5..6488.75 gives -0.57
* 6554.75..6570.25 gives -0.39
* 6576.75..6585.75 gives -0.90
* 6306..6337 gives 1.99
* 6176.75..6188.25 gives 0.36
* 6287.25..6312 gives 1.02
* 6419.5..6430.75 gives 0.09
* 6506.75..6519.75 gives -0.56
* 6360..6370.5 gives 0.28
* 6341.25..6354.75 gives -0.12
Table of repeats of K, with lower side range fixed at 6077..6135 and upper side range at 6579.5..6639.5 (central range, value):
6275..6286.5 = 0.04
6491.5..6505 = 0.10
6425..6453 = 0.02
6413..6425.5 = 0.04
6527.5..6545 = -0.02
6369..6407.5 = 0.02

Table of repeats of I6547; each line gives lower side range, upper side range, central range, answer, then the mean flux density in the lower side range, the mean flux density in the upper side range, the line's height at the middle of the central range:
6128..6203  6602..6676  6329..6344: -0.03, 29.6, 30.2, 29.8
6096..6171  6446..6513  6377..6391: 0.02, 29.7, 29.9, 29.9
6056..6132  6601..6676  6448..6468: -0.01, 30.7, 30.2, 30.3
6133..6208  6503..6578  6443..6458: 0.04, 29.7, 30.9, 30.6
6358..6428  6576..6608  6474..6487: -0.01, 29.8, 31.5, 30.6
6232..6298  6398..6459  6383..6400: -0.02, 28.1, 29.7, 29.4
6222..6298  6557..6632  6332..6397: -0.06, 28.1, 30.8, 28.9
